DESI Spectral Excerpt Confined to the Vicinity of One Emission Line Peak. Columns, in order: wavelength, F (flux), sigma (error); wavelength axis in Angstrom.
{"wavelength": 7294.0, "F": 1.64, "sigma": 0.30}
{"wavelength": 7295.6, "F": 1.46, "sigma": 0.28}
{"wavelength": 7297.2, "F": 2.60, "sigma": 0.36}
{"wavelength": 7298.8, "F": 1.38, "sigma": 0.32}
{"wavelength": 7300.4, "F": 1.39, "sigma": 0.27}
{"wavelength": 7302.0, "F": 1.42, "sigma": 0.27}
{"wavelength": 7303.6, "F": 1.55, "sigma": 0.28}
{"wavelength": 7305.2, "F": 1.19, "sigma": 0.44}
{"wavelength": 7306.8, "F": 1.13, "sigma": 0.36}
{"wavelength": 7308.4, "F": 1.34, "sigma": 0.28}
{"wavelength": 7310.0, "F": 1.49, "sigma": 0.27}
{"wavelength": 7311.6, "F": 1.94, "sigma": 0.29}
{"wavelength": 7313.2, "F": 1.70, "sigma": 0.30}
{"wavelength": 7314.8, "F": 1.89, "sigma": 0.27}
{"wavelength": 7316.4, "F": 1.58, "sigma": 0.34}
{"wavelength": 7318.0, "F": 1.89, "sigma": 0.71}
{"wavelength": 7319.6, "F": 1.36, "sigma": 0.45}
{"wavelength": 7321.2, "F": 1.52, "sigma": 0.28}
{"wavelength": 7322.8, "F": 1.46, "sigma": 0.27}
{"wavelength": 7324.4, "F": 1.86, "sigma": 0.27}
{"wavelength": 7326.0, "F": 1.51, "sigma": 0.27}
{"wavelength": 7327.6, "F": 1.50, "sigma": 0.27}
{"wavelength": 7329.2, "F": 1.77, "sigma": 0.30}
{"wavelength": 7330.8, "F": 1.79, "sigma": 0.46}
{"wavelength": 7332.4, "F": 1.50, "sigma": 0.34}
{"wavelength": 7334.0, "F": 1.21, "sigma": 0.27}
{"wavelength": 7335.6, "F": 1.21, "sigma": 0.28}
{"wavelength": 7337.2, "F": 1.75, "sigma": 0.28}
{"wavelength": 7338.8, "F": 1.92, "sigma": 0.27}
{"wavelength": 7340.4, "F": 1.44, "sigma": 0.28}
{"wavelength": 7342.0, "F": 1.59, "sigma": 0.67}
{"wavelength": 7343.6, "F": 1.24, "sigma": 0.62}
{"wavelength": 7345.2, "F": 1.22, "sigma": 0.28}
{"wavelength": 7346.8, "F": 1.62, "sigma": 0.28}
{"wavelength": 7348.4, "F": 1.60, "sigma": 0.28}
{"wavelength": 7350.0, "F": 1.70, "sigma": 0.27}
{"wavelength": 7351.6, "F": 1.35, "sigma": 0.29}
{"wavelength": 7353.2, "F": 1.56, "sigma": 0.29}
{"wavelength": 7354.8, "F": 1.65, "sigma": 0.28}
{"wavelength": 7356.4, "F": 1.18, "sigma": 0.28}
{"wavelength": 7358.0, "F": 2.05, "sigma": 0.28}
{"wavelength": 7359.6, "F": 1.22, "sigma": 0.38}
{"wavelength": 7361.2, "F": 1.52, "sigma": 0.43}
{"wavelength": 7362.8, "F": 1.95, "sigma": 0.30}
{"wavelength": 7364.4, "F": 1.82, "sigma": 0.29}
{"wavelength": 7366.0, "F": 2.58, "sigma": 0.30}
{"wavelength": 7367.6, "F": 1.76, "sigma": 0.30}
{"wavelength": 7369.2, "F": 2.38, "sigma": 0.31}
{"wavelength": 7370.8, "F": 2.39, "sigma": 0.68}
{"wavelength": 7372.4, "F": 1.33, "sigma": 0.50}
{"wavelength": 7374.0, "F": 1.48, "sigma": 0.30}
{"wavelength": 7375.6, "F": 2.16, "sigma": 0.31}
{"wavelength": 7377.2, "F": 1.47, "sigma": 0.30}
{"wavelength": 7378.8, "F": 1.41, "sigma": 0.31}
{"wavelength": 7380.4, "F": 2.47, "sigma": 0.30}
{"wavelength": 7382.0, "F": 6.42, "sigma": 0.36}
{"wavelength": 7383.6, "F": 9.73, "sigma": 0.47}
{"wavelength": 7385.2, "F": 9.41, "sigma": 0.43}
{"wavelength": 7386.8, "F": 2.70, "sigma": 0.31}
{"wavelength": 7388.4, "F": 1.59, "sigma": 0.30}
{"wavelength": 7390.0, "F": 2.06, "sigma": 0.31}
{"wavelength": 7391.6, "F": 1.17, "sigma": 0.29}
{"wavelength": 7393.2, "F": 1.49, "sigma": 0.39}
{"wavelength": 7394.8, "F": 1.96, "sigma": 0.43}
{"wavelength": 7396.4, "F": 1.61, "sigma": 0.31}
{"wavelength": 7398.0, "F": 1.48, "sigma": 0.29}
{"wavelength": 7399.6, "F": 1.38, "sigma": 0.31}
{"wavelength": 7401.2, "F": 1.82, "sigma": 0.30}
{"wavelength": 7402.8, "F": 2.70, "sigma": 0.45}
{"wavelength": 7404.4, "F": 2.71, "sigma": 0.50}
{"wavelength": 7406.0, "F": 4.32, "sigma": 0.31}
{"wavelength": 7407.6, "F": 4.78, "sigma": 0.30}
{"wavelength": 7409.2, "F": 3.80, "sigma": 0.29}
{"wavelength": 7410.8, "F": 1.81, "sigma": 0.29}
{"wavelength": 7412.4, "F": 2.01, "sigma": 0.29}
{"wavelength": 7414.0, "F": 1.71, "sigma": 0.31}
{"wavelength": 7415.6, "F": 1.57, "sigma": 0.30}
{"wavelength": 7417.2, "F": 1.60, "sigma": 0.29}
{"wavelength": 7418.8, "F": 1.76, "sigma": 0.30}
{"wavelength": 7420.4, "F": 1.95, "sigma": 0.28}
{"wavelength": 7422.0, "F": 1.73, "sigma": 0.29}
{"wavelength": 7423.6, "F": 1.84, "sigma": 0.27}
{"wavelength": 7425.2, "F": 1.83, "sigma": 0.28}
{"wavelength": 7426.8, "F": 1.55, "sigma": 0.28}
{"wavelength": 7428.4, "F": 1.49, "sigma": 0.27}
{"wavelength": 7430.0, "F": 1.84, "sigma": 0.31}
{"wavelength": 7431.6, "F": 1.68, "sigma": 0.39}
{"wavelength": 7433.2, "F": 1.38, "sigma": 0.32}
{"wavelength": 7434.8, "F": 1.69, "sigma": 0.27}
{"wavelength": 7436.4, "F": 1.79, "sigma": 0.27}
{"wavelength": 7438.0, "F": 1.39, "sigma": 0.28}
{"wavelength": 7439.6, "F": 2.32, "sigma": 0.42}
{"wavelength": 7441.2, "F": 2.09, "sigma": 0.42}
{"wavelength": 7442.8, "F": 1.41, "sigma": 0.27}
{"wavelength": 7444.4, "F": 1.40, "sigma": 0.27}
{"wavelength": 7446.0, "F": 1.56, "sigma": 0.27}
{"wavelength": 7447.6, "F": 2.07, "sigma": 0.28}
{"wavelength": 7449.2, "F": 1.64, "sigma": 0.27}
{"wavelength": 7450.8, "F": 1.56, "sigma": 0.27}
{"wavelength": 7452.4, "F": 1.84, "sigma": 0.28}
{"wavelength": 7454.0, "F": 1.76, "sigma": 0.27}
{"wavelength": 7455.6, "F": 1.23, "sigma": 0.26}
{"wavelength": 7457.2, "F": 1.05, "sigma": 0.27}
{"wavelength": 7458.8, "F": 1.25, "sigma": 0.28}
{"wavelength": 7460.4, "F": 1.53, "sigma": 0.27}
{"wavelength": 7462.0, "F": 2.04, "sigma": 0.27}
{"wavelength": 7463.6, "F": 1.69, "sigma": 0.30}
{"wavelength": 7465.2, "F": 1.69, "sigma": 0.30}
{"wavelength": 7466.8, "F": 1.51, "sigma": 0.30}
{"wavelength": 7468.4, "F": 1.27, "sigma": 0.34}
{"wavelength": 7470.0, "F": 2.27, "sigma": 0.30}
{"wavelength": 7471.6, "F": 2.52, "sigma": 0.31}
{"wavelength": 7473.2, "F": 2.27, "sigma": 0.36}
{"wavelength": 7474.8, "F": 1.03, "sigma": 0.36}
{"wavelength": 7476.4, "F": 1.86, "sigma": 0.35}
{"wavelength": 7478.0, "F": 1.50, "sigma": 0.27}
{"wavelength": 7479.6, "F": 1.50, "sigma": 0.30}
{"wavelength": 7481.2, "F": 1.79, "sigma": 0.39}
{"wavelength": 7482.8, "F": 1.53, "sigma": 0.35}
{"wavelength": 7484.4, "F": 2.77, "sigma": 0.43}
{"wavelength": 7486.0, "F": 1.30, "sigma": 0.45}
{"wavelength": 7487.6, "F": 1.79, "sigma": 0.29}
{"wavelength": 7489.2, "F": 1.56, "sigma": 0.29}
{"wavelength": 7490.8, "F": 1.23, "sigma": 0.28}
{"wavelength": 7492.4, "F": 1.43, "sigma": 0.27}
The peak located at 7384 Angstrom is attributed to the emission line Halpha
